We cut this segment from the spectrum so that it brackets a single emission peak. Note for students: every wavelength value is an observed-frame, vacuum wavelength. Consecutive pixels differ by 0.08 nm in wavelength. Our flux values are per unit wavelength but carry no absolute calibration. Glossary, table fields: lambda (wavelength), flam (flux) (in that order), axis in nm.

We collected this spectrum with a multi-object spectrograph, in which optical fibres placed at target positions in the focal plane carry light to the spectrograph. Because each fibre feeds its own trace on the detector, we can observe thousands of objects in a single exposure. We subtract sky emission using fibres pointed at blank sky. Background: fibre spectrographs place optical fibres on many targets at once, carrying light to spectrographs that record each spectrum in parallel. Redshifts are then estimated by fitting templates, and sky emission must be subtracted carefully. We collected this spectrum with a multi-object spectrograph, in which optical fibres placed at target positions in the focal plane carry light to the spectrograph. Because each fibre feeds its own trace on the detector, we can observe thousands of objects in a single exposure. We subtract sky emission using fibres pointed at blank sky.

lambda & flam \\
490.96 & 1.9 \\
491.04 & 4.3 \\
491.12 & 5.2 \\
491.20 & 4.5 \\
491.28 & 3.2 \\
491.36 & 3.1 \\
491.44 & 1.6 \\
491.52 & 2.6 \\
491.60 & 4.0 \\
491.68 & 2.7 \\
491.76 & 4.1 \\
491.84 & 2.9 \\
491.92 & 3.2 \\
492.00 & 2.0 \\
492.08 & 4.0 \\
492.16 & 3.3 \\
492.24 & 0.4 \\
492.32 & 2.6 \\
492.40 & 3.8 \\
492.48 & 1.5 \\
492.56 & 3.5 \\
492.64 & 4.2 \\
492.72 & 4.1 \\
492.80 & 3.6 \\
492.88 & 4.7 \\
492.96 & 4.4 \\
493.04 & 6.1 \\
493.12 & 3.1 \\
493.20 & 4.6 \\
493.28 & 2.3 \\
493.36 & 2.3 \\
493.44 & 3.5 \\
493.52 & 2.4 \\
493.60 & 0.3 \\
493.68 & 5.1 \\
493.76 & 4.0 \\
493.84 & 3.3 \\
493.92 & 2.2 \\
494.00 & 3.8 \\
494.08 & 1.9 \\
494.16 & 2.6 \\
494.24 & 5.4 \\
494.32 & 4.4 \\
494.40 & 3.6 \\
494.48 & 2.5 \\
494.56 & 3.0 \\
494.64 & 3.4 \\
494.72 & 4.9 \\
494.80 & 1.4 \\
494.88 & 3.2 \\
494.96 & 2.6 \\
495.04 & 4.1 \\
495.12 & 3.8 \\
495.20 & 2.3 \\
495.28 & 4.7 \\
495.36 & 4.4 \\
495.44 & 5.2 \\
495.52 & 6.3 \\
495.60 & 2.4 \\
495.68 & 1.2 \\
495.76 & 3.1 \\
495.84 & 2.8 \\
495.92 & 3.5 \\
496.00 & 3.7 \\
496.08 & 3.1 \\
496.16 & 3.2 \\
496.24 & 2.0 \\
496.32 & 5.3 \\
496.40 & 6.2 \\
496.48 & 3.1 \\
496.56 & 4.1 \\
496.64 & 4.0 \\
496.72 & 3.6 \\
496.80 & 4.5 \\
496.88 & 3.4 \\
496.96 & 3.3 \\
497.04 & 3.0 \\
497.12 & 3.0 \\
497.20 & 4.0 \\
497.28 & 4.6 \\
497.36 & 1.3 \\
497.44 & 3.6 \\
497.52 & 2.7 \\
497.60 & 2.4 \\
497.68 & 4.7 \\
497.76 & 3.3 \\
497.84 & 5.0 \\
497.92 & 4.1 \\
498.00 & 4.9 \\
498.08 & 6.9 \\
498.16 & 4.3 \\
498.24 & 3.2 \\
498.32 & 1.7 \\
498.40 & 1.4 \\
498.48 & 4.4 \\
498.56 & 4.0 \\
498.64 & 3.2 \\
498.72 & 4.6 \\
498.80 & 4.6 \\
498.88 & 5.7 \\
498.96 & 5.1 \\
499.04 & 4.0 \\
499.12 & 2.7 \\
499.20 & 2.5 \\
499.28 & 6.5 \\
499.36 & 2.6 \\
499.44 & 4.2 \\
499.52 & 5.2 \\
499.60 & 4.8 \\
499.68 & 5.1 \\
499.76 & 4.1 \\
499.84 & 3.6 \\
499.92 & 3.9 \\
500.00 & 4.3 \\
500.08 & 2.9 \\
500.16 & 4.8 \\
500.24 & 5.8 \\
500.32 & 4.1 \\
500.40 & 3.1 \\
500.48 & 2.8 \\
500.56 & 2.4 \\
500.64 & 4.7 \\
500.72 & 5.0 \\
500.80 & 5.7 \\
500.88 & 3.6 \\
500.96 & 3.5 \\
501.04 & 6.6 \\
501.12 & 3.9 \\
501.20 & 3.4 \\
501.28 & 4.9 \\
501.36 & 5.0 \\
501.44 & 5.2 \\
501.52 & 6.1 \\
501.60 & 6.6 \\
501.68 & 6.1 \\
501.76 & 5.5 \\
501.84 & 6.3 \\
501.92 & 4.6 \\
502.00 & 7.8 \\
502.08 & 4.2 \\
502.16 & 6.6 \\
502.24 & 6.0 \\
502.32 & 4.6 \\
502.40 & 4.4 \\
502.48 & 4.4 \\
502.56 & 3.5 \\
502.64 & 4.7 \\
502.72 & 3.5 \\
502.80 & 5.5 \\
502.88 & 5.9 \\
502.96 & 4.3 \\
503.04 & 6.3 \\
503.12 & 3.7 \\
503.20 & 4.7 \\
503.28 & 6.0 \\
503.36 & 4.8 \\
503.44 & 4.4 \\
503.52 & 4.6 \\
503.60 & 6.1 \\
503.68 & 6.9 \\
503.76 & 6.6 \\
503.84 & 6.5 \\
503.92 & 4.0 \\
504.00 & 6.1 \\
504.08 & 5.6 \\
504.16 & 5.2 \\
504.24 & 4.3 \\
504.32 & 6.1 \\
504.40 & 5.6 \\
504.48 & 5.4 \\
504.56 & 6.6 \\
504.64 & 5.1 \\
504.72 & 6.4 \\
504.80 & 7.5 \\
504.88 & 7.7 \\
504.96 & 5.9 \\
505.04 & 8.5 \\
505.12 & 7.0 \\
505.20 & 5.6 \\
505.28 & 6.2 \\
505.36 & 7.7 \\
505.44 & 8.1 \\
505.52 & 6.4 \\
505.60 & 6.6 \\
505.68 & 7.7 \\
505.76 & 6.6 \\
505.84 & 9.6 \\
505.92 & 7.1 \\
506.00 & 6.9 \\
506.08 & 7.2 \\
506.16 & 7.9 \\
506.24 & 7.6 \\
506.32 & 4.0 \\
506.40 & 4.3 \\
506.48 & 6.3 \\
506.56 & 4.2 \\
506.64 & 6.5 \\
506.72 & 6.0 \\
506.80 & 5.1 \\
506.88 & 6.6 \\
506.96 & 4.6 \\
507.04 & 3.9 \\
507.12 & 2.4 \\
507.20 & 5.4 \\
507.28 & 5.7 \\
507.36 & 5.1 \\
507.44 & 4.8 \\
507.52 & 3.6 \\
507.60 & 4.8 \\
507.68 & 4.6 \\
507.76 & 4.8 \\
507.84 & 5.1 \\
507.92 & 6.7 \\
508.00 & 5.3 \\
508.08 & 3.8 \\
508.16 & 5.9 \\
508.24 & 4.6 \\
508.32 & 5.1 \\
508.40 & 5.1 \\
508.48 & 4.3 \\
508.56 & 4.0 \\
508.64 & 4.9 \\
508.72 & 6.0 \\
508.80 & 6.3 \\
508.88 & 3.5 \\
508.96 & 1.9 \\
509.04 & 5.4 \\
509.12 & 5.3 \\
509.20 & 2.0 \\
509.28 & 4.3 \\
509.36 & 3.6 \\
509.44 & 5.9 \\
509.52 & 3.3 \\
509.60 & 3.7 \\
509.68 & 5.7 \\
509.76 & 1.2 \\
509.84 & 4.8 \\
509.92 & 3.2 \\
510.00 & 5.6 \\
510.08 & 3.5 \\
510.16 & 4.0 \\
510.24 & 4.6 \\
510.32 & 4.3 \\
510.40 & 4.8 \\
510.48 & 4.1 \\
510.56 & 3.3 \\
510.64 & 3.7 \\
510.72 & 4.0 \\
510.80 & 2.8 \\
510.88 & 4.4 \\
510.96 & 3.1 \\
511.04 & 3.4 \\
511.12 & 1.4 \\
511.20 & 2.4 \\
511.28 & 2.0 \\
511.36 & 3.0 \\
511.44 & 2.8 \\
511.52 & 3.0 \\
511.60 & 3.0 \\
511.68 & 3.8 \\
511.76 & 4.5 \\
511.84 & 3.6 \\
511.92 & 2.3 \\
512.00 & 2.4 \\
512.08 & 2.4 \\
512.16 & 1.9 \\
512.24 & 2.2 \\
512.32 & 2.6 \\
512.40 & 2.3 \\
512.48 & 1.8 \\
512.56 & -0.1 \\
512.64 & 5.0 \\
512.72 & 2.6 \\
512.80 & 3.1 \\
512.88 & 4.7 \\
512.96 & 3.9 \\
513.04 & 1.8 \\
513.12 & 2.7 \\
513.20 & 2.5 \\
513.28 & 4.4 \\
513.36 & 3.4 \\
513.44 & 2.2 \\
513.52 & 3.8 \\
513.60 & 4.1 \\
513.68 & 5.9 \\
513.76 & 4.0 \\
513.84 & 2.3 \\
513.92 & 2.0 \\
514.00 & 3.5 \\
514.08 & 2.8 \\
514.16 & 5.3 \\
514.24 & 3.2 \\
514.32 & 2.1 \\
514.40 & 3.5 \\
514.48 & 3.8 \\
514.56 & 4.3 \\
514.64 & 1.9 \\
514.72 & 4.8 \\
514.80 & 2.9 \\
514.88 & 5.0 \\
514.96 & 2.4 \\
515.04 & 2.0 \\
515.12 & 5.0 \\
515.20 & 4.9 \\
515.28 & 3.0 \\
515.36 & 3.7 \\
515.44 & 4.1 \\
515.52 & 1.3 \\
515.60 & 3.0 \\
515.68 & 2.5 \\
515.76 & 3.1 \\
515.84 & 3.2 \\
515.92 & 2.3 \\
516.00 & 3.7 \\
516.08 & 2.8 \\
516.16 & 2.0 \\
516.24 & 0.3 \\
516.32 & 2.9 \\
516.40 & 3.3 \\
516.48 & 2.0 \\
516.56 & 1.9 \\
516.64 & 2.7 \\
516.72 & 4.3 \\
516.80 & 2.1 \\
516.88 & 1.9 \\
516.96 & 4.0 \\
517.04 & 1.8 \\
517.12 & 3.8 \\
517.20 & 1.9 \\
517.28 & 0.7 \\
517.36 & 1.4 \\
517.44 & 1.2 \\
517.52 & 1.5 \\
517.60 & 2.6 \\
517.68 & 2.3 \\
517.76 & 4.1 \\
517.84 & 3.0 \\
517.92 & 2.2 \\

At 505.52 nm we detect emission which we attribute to C III]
